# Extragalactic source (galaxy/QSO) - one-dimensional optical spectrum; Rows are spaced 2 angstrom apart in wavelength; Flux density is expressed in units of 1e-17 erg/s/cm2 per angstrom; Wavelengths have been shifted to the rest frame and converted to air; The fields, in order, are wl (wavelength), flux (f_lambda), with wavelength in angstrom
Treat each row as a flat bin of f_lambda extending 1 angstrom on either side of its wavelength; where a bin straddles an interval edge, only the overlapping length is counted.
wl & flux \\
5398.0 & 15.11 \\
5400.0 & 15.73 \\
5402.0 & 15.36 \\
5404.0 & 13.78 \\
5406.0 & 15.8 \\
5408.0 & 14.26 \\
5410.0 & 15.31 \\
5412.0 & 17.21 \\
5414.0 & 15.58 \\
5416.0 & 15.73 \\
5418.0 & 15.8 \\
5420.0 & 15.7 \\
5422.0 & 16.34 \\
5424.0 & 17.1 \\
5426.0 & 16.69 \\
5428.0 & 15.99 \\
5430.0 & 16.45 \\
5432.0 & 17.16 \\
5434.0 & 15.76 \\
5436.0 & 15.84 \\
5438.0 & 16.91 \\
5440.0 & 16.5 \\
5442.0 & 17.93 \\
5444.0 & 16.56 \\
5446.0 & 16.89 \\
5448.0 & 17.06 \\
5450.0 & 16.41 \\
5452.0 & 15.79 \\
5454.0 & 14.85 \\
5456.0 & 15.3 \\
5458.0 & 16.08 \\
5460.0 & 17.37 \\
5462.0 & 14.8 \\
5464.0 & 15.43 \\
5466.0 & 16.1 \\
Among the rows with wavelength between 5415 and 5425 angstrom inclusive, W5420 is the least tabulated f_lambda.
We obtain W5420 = 15.7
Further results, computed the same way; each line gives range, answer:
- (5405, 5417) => 14.26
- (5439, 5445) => 16.5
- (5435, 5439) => 15.84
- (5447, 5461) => 14.85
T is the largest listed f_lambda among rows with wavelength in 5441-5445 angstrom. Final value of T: 17.93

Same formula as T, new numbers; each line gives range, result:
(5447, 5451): 17.06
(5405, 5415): 17.21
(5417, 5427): 17.1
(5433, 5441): 16.91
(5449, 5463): 17.37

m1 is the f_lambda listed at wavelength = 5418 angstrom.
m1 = 15.8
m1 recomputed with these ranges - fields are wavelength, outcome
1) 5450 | 16.41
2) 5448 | 17.06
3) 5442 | 17.93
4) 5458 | 16.08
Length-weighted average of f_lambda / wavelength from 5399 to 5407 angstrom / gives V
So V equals 15.2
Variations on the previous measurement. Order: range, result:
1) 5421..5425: 16.7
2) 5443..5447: 16.7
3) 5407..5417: 15.6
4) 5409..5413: 16.3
